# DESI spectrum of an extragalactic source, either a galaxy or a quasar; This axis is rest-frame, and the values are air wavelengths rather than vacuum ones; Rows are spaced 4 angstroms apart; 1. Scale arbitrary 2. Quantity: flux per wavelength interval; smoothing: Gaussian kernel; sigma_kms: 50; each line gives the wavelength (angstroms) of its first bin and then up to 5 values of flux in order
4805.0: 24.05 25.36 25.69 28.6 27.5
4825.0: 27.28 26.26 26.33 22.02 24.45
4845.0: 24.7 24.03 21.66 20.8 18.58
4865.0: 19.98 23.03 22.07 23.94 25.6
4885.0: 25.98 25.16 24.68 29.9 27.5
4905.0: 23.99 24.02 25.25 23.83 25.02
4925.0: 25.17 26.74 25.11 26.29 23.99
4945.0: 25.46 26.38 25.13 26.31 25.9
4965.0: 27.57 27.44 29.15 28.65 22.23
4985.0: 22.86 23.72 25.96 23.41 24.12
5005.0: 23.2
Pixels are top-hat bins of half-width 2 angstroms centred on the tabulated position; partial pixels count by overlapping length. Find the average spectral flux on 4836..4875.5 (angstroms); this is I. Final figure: 22.2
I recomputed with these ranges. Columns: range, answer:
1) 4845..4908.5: 23.8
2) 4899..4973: 25.7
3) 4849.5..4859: 21.7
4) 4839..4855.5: 23.6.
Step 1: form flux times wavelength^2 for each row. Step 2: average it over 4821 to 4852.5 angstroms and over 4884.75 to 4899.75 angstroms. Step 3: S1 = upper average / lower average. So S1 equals 1.1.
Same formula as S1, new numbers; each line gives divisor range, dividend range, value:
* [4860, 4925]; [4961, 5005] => 1.08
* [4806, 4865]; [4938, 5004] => 1.11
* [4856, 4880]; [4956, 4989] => 1.26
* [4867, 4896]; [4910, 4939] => 1.05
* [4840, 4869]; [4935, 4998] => 1.22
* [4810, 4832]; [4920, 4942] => 0.99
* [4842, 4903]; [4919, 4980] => 1.13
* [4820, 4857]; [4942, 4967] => 1.11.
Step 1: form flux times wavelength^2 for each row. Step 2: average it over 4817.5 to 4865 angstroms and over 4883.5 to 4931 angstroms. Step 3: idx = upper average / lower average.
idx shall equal 1.1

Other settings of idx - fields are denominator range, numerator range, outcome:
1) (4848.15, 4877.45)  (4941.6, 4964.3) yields 1.24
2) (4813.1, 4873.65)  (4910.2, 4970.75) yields 1.12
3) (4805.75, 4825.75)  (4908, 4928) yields 0.97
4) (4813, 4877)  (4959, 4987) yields 1.16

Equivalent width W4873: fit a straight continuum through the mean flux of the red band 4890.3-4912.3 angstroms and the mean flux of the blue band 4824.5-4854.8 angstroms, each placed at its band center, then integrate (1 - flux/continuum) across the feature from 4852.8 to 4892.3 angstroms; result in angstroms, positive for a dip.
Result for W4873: 3.9 angstroms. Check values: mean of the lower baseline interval 24.5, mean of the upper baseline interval 25.9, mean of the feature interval 22.8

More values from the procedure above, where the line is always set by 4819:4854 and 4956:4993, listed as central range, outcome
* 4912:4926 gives 0.4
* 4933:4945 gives 0.2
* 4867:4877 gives 1.0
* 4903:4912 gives 0.5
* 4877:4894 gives 0.1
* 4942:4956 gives 0.1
